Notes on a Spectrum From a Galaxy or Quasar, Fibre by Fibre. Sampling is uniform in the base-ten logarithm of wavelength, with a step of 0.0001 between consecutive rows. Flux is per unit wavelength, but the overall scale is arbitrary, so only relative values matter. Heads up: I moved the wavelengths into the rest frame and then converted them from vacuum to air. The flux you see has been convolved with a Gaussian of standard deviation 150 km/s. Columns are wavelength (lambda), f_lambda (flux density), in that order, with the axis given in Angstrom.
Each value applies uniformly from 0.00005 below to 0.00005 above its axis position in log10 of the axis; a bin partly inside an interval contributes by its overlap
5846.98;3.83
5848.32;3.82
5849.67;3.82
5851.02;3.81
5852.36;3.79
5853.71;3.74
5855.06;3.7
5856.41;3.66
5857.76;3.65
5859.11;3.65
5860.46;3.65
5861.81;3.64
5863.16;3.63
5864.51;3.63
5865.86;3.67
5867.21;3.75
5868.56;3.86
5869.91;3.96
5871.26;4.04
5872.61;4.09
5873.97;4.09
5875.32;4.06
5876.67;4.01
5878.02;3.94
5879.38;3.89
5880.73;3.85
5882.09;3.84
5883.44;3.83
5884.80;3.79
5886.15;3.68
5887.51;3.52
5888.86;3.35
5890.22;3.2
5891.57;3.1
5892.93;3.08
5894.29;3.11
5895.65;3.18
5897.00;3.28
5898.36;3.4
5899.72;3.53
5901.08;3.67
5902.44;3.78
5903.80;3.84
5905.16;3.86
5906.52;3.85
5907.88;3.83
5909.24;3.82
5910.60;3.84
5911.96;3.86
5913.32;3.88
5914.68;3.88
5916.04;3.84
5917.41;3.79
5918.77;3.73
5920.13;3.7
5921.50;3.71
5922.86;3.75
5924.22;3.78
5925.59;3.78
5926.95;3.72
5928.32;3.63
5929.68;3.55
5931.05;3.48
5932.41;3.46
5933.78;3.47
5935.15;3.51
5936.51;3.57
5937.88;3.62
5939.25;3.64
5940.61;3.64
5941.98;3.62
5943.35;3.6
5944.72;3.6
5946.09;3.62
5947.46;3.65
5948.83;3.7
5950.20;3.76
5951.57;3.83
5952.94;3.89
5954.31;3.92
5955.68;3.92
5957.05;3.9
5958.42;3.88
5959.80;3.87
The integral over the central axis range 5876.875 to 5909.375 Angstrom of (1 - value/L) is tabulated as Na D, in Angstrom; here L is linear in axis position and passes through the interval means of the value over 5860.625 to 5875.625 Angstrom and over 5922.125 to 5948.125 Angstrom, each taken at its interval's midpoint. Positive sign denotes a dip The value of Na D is 1.4 Angstrom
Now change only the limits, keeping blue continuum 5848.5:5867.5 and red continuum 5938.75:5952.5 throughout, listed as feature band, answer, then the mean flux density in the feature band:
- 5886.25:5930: 0.7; 3.62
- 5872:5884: -0.9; 3.96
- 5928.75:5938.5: 0.4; 3.53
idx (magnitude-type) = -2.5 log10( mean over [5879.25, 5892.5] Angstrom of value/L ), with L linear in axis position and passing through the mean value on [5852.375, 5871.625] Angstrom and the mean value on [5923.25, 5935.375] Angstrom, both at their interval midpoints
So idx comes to 0.03 mag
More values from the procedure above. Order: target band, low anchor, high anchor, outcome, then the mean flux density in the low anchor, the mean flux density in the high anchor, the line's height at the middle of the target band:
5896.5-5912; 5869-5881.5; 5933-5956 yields 0.04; 3.99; 3.68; 3.86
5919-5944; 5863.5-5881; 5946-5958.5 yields 0.06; 3.91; 3.81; 3.84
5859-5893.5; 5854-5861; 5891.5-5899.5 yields -0.09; 3.66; 3.22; 3.44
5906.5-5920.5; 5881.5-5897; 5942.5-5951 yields -0.09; 3.42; 3.65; 3.52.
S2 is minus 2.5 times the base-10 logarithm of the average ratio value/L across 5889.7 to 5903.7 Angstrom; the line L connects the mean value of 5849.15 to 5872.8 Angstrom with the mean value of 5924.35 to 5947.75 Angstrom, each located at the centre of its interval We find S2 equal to 0.101 mag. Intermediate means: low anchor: 3.76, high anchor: 3.6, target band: 3.36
